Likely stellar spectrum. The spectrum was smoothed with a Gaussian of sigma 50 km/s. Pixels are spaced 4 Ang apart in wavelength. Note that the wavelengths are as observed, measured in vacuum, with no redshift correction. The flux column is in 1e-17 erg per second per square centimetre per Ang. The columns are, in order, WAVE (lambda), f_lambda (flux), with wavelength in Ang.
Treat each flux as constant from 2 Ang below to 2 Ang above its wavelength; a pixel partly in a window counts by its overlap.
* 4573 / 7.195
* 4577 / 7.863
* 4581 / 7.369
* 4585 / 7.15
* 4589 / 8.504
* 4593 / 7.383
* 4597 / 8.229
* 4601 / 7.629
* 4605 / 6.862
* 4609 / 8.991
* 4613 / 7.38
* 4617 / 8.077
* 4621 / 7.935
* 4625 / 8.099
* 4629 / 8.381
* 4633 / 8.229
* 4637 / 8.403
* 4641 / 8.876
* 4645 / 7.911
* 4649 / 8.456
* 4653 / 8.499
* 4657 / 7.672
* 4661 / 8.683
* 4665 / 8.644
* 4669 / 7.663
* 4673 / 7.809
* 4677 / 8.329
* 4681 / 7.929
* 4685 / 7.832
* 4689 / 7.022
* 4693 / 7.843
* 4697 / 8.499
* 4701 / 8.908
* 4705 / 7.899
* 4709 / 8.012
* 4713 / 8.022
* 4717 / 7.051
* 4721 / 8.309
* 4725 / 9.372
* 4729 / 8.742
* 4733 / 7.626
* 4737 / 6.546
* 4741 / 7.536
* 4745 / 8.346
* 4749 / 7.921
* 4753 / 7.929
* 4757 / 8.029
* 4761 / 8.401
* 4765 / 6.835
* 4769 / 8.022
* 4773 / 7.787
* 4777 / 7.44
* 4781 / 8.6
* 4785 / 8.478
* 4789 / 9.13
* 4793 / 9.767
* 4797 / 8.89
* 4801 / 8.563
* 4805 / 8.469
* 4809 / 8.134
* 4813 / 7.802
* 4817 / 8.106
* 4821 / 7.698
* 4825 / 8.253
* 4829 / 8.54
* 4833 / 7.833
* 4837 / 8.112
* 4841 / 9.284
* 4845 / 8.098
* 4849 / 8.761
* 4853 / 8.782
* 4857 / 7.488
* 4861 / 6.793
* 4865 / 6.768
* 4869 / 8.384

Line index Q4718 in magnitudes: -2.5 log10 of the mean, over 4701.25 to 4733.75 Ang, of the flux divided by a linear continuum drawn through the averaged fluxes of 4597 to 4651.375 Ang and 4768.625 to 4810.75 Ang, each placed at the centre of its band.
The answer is 0.02 mag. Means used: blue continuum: 8.1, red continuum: 8.5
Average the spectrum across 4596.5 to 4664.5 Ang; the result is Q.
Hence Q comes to 8.15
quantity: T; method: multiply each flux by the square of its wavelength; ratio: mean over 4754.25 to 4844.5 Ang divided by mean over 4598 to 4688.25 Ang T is 1.09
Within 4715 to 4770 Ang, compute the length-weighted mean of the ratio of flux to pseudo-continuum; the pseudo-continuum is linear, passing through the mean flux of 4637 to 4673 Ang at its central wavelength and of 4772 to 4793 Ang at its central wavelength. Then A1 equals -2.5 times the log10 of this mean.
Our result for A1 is 0.07 mag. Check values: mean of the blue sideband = 8.28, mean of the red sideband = 8.45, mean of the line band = 7.9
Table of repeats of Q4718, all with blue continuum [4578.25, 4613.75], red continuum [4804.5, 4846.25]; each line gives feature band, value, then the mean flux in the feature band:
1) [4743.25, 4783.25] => 0.02 mag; 7.93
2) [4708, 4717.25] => 0.03 mag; 7.78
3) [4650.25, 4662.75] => -0.06 mag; 8.29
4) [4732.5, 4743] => 0.12 mag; 7.18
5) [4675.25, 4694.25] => 0.02 mag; 7.78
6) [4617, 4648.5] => -0.06 mag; 8.26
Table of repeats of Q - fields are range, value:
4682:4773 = 7.94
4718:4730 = 8.67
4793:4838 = 8.29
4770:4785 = 8.02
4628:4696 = 8.13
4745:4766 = 7.92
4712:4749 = 7.95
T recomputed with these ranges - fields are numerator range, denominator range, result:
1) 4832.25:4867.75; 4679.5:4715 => 1.07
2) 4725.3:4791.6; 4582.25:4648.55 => 1.06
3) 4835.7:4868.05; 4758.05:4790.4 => 1.03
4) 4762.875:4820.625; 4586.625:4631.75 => 1.12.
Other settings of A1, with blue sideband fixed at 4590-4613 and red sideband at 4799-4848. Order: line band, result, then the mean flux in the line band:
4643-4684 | -0.03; 8.15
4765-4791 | 0.00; 8.13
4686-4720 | 0.01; 7.92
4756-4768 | 0.05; 7.75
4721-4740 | 0.00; 8.07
